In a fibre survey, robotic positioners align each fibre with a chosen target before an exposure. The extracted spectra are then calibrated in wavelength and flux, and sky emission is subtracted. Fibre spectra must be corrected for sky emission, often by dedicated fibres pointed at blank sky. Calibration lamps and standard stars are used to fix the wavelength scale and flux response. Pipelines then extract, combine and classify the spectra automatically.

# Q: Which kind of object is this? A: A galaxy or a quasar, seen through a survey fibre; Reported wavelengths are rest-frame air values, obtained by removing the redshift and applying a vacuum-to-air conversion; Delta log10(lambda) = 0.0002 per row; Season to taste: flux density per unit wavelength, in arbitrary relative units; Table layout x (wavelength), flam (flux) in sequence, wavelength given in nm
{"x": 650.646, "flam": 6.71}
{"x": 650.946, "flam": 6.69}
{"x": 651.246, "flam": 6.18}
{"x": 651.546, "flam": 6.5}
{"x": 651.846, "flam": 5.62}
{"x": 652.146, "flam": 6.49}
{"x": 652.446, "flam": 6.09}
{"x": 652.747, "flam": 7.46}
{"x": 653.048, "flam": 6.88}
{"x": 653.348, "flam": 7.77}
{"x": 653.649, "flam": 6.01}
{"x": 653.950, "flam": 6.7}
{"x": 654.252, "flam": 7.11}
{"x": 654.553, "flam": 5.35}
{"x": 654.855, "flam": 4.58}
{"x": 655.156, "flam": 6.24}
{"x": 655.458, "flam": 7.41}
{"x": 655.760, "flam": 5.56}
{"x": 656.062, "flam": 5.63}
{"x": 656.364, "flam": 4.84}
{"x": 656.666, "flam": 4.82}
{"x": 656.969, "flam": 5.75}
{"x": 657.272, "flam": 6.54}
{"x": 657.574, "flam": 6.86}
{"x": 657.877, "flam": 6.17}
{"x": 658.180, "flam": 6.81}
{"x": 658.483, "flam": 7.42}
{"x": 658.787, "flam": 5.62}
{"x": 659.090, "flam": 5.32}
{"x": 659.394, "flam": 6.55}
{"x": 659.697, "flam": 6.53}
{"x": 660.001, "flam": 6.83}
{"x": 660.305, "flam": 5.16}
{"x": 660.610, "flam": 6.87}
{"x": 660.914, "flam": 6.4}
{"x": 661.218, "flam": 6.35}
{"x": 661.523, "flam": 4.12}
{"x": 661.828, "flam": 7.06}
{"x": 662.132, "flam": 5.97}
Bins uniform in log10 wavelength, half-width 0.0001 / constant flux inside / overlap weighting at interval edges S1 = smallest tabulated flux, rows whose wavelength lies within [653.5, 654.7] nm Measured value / 5.35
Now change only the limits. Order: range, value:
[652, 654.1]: 6.01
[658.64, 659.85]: 5.32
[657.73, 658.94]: 5.62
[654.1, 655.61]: 4.58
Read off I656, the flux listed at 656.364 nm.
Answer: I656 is 4.84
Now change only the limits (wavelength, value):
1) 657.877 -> 6.17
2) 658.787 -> 5.62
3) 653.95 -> 6.7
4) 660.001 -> 6.83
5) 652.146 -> 6.49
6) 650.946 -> 6.69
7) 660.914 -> 6.4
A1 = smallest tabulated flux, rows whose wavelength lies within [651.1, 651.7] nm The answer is 6.18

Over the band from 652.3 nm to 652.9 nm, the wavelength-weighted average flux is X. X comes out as 6.77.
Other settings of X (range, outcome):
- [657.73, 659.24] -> 6.27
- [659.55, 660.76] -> 6.34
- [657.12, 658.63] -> 6.76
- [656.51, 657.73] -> 5.99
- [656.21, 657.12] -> 5.14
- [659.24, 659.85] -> 6.54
